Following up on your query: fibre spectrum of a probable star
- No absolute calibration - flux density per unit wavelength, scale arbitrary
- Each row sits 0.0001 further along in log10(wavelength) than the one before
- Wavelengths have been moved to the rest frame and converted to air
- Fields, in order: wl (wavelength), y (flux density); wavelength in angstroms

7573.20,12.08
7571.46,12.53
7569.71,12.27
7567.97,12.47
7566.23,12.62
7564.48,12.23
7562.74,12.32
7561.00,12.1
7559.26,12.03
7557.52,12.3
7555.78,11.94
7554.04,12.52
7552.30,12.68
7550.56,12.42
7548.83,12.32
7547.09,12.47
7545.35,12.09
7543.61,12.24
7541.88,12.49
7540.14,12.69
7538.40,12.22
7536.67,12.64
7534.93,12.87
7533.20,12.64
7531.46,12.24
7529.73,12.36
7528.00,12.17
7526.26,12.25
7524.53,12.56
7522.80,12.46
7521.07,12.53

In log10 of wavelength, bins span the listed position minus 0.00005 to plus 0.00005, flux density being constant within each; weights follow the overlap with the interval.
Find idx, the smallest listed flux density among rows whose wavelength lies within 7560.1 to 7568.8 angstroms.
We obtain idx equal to 12.1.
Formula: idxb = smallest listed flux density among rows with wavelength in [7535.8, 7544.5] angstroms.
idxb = 12.22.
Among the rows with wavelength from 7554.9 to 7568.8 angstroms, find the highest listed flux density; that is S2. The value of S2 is 12.62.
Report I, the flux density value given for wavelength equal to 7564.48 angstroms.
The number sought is 12.23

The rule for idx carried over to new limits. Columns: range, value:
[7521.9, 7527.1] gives 12.25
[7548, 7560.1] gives 11.94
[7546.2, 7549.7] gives 12.32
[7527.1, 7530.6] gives 12.17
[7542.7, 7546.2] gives 12.09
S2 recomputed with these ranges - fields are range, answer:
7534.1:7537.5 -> 12.87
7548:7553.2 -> 12.68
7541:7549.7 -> 12.49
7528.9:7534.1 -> 12.64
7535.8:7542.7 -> 12.69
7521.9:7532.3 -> 12.56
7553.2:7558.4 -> 12.52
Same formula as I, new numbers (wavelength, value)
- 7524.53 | 12.56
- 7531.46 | 12.24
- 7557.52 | 12.3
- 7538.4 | 12.22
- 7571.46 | 12.53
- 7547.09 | 12.47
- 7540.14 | 12.69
